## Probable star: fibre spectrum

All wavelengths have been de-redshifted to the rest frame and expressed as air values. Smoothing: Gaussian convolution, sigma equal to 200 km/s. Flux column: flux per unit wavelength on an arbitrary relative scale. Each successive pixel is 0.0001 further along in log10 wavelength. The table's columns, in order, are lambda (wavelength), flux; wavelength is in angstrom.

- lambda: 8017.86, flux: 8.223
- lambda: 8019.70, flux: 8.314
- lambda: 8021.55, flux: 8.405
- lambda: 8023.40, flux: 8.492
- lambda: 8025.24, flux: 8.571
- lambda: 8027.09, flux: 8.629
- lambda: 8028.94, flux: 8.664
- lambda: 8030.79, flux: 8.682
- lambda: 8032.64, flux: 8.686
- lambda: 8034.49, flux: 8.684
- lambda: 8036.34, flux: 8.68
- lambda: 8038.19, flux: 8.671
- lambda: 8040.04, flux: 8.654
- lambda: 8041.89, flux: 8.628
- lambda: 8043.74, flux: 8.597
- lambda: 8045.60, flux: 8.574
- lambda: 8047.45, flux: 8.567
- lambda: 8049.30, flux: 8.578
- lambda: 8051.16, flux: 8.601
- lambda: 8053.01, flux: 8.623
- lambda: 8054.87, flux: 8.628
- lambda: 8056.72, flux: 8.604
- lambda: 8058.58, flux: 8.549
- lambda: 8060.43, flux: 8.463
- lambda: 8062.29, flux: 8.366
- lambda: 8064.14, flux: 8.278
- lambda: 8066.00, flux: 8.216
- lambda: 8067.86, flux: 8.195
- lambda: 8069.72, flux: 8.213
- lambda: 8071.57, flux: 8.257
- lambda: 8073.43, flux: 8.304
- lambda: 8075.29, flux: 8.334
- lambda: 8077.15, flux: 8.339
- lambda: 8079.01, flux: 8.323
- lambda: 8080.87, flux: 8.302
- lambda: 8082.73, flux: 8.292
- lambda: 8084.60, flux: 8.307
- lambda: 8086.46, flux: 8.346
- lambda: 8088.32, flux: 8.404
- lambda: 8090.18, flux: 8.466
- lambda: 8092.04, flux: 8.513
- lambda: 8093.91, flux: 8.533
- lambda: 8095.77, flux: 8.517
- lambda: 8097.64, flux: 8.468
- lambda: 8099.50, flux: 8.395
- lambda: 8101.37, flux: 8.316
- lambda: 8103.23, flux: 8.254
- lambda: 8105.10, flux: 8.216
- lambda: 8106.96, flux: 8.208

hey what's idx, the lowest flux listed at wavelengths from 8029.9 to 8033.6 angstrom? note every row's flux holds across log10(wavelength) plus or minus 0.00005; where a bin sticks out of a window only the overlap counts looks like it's 8.682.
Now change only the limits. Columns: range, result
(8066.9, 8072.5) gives 8.195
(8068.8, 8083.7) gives 8.213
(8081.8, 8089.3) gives 8.292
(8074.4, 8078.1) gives 8.334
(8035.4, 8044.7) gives 8.597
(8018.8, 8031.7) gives 8.314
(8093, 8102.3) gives 8.316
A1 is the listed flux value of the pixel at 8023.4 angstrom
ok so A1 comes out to 8.492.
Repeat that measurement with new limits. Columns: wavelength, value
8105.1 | 8.216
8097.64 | 8.468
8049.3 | 8.578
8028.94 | 8.664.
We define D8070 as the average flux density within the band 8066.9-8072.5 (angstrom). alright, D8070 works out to 8.23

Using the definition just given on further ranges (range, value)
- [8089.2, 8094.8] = 8.5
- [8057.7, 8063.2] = 8.46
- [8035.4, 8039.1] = 8.68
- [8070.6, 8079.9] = 8.32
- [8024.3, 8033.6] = 8.65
